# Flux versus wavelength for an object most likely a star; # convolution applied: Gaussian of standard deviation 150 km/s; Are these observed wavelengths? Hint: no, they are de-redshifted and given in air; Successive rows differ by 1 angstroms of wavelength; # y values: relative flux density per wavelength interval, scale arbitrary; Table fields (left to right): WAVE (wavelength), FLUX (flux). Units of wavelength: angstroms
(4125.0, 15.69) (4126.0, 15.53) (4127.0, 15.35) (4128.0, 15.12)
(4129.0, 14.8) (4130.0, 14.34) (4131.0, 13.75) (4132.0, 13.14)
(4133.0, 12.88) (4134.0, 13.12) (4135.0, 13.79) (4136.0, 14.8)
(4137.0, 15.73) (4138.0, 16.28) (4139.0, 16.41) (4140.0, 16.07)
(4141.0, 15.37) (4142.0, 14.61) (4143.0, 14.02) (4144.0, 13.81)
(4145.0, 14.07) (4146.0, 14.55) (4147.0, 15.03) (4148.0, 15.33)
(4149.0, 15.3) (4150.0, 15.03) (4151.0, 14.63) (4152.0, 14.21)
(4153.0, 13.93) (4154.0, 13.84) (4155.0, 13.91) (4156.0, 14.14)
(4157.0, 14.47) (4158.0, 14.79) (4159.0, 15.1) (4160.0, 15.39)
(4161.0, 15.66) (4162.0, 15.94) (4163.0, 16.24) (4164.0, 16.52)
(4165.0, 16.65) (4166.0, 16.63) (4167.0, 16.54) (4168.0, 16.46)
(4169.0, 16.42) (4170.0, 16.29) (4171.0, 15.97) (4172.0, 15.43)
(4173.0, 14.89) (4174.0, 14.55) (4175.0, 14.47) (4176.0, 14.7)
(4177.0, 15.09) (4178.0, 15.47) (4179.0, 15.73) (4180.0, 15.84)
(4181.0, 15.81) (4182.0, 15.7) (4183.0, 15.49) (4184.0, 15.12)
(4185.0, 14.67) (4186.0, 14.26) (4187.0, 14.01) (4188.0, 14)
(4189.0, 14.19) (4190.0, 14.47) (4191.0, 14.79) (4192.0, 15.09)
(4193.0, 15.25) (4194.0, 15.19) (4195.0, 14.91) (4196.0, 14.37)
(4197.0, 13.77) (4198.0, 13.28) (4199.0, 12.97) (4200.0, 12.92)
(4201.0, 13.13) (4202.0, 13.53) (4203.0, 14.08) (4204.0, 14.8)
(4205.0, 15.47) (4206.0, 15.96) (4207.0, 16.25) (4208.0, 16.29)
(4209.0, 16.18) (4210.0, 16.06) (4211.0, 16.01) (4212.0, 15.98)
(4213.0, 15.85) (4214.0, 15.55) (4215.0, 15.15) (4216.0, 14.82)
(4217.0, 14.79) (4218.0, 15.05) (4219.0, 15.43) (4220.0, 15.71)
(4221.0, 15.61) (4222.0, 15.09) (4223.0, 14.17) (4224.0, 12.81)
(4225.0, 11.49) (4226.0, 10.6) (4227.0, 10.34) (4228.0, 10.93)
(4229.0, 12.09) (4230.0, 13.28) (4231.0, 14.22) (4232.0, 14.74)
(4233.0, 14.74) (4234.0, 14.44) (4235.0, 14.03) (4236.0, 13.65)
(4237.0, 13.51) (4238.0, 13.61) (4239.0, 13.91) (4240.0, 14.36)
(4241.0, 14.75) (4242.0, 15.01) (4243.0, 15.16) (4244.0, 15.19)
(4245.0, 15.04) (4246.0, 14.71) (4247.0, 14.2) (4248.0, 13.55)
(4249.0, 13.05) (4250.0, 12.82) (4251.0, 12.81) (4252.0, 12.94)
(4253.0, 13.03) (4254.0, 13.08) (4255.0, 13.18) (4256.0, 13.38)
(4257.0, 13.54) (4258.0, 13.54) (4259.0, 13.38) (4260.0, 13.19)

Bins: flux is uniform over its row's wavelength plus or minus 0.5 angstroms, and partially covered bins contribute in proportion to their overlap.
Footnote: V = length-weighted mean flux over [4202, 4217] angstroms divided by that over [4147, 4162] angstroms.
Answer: 1.1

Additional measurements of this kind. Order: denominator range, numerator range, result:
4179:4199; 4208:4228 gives 0.99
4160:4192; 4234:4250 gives 0.92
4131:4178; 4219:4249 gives 0.92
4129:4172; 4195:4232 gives 0.95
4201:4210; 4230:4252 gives 0.93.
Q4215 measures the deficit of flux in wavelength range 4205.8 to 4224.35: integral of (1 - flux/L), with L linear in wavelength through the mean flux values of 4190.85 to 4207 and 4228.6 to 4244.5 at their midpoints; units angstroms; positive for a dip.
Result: -1.4 angstroms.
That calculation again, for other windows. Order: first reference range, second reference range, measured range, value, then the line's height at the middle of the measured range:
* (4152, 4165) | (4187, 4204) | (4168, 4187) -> -0.98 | 14.6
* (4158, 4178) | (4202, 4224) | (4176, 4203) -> 1.67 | 15.5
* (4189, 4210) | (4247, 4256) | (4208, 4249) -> -1.46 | 13.8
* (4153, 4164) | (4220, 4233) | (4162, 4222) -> -4.86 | 14.1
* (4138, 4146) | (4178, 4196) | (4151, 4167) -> -0.23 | 15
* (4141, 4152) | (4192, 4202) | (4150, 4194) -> -2.62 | 14.3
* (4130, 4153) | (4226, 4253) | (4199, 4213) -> -1.09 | 14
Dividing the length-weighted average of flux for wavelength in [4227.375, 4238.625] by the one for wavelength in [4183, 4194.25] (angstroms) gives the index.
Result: 0.9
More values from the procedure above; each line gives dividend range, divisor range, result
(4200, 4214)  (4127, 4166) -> 1.03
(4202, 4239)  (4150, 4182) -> 0.94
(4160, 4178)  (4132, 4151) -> 1.07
